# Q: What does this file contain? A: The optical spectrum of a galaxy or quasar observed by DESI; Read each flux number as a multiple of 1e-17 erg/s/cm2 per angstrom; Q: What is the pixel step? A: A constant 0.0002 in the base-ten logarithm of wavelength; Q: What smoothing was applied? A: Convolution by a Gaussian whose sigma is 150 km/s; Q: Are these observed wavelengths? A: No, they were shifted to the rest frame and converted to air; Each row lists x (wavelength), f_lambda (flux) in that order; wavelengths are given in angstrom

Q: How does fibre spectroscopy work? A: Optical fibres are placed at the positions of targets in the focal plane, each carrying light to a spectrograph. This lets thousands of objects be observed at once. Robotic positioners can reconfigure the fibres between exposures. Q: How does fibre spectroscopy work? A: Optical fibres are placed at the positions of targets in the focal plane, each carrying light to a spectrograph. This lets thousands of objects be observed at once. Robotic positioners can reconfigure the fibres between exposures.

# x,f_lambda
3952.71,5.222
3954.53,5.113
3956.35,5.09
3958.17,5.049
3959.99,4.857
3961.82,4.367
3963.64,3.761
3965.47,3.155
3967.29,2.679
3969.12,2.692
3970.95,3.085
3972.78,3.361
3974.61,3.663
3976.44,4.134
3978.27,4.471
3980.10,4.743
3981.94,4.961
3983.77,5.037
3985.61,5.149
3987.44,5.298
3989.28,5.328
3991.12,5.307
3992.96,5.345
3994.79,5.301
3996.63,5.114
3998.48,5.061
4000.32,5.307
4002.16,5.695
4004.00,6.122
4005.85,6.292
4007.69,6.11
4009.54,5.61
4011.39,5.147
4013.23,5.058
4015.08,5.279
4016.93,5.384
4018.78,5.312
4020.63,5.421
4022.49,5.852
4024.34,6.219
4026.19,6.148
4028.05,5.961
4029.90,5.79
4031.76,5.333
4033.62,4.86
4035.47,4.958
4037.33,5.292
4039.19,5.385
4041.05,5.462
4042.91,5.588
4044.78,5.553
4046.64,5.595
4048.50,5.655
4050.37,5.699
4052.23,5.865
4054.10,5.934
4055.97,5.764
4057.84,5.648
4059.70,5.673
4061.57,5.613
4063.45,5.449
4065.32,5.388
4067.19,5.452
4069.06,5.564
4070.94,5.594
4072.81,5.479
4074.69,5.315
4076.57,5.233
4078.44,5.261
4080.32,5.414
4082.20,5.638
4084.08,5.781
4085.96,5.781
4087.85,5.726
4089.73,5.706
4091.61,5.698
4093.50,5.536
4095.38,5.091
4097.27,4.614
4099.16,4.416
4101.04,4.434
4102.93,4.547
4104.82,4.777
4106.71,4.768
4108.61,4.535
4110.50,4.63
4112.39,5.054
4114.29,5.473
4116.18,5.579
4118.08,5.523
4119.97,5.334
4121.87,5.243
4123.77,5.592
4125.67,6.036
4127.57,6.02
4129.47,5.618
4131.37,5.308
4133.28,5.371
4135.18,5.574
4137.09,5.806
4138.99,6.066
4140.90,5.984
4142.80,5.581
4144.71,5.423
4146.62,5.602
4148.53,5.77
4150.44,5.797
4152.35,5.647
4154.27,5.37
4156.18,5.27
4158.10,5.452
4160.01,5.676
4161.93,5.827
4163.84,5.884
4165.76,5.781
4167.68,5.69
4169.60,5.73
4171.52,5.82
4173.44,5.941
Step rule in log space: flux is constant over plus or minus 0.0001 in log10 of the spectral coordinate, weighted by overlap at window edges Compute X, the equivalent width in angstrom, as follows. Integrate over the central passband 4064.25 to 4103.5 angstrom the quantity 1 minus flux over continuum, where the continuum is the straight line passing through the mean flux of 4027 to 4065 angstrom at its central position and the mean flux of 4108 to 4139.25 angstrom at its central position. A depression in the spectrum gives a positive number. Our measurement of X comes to 1.29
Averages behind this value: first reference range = 5.55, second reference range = 5.45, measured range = 5.33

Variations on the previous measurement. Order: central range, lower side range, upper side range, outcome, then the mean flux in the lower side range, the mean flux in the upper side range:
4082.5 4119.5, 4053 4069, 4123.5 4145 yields 3.4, 5.61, 5.71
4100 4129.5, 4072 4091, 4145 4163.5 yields 2.0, 5.54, 5.6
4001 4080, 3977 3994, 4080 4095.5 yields -3.1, 5.05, 5.63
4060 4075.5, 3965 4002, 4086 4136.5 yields -1.5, 4.5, 5.25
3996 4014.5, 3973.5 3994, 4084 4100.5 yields -2.3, 4.85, 5.33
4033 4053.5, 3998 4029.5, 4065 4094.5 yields 0.5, 5.66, 5.54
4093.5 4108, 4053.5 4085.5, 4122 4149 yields 2.3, 5.54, 5.68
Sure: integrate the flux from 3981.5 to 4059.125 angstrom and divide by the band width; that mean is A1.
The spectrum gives 5.51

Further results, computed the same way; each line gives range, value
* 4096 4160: 5.34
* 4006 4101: 5.5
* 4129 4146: 5.64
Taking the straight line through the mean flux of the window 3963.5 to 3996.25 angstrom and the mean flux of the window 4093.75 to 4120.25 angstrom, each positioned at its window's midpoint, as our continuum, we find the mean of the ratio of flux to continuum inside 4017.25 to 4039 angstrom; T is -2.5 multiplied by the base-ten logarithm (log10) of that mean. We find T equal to -0.21 mag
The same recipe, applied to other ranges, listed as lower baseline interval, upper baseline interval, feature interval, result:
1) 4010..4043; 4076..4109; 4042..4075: -0.056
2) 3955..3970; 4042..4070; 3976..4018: -0.151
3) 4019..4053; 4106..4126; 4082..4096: -0.055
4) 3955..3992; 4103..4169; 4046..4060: -0.173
